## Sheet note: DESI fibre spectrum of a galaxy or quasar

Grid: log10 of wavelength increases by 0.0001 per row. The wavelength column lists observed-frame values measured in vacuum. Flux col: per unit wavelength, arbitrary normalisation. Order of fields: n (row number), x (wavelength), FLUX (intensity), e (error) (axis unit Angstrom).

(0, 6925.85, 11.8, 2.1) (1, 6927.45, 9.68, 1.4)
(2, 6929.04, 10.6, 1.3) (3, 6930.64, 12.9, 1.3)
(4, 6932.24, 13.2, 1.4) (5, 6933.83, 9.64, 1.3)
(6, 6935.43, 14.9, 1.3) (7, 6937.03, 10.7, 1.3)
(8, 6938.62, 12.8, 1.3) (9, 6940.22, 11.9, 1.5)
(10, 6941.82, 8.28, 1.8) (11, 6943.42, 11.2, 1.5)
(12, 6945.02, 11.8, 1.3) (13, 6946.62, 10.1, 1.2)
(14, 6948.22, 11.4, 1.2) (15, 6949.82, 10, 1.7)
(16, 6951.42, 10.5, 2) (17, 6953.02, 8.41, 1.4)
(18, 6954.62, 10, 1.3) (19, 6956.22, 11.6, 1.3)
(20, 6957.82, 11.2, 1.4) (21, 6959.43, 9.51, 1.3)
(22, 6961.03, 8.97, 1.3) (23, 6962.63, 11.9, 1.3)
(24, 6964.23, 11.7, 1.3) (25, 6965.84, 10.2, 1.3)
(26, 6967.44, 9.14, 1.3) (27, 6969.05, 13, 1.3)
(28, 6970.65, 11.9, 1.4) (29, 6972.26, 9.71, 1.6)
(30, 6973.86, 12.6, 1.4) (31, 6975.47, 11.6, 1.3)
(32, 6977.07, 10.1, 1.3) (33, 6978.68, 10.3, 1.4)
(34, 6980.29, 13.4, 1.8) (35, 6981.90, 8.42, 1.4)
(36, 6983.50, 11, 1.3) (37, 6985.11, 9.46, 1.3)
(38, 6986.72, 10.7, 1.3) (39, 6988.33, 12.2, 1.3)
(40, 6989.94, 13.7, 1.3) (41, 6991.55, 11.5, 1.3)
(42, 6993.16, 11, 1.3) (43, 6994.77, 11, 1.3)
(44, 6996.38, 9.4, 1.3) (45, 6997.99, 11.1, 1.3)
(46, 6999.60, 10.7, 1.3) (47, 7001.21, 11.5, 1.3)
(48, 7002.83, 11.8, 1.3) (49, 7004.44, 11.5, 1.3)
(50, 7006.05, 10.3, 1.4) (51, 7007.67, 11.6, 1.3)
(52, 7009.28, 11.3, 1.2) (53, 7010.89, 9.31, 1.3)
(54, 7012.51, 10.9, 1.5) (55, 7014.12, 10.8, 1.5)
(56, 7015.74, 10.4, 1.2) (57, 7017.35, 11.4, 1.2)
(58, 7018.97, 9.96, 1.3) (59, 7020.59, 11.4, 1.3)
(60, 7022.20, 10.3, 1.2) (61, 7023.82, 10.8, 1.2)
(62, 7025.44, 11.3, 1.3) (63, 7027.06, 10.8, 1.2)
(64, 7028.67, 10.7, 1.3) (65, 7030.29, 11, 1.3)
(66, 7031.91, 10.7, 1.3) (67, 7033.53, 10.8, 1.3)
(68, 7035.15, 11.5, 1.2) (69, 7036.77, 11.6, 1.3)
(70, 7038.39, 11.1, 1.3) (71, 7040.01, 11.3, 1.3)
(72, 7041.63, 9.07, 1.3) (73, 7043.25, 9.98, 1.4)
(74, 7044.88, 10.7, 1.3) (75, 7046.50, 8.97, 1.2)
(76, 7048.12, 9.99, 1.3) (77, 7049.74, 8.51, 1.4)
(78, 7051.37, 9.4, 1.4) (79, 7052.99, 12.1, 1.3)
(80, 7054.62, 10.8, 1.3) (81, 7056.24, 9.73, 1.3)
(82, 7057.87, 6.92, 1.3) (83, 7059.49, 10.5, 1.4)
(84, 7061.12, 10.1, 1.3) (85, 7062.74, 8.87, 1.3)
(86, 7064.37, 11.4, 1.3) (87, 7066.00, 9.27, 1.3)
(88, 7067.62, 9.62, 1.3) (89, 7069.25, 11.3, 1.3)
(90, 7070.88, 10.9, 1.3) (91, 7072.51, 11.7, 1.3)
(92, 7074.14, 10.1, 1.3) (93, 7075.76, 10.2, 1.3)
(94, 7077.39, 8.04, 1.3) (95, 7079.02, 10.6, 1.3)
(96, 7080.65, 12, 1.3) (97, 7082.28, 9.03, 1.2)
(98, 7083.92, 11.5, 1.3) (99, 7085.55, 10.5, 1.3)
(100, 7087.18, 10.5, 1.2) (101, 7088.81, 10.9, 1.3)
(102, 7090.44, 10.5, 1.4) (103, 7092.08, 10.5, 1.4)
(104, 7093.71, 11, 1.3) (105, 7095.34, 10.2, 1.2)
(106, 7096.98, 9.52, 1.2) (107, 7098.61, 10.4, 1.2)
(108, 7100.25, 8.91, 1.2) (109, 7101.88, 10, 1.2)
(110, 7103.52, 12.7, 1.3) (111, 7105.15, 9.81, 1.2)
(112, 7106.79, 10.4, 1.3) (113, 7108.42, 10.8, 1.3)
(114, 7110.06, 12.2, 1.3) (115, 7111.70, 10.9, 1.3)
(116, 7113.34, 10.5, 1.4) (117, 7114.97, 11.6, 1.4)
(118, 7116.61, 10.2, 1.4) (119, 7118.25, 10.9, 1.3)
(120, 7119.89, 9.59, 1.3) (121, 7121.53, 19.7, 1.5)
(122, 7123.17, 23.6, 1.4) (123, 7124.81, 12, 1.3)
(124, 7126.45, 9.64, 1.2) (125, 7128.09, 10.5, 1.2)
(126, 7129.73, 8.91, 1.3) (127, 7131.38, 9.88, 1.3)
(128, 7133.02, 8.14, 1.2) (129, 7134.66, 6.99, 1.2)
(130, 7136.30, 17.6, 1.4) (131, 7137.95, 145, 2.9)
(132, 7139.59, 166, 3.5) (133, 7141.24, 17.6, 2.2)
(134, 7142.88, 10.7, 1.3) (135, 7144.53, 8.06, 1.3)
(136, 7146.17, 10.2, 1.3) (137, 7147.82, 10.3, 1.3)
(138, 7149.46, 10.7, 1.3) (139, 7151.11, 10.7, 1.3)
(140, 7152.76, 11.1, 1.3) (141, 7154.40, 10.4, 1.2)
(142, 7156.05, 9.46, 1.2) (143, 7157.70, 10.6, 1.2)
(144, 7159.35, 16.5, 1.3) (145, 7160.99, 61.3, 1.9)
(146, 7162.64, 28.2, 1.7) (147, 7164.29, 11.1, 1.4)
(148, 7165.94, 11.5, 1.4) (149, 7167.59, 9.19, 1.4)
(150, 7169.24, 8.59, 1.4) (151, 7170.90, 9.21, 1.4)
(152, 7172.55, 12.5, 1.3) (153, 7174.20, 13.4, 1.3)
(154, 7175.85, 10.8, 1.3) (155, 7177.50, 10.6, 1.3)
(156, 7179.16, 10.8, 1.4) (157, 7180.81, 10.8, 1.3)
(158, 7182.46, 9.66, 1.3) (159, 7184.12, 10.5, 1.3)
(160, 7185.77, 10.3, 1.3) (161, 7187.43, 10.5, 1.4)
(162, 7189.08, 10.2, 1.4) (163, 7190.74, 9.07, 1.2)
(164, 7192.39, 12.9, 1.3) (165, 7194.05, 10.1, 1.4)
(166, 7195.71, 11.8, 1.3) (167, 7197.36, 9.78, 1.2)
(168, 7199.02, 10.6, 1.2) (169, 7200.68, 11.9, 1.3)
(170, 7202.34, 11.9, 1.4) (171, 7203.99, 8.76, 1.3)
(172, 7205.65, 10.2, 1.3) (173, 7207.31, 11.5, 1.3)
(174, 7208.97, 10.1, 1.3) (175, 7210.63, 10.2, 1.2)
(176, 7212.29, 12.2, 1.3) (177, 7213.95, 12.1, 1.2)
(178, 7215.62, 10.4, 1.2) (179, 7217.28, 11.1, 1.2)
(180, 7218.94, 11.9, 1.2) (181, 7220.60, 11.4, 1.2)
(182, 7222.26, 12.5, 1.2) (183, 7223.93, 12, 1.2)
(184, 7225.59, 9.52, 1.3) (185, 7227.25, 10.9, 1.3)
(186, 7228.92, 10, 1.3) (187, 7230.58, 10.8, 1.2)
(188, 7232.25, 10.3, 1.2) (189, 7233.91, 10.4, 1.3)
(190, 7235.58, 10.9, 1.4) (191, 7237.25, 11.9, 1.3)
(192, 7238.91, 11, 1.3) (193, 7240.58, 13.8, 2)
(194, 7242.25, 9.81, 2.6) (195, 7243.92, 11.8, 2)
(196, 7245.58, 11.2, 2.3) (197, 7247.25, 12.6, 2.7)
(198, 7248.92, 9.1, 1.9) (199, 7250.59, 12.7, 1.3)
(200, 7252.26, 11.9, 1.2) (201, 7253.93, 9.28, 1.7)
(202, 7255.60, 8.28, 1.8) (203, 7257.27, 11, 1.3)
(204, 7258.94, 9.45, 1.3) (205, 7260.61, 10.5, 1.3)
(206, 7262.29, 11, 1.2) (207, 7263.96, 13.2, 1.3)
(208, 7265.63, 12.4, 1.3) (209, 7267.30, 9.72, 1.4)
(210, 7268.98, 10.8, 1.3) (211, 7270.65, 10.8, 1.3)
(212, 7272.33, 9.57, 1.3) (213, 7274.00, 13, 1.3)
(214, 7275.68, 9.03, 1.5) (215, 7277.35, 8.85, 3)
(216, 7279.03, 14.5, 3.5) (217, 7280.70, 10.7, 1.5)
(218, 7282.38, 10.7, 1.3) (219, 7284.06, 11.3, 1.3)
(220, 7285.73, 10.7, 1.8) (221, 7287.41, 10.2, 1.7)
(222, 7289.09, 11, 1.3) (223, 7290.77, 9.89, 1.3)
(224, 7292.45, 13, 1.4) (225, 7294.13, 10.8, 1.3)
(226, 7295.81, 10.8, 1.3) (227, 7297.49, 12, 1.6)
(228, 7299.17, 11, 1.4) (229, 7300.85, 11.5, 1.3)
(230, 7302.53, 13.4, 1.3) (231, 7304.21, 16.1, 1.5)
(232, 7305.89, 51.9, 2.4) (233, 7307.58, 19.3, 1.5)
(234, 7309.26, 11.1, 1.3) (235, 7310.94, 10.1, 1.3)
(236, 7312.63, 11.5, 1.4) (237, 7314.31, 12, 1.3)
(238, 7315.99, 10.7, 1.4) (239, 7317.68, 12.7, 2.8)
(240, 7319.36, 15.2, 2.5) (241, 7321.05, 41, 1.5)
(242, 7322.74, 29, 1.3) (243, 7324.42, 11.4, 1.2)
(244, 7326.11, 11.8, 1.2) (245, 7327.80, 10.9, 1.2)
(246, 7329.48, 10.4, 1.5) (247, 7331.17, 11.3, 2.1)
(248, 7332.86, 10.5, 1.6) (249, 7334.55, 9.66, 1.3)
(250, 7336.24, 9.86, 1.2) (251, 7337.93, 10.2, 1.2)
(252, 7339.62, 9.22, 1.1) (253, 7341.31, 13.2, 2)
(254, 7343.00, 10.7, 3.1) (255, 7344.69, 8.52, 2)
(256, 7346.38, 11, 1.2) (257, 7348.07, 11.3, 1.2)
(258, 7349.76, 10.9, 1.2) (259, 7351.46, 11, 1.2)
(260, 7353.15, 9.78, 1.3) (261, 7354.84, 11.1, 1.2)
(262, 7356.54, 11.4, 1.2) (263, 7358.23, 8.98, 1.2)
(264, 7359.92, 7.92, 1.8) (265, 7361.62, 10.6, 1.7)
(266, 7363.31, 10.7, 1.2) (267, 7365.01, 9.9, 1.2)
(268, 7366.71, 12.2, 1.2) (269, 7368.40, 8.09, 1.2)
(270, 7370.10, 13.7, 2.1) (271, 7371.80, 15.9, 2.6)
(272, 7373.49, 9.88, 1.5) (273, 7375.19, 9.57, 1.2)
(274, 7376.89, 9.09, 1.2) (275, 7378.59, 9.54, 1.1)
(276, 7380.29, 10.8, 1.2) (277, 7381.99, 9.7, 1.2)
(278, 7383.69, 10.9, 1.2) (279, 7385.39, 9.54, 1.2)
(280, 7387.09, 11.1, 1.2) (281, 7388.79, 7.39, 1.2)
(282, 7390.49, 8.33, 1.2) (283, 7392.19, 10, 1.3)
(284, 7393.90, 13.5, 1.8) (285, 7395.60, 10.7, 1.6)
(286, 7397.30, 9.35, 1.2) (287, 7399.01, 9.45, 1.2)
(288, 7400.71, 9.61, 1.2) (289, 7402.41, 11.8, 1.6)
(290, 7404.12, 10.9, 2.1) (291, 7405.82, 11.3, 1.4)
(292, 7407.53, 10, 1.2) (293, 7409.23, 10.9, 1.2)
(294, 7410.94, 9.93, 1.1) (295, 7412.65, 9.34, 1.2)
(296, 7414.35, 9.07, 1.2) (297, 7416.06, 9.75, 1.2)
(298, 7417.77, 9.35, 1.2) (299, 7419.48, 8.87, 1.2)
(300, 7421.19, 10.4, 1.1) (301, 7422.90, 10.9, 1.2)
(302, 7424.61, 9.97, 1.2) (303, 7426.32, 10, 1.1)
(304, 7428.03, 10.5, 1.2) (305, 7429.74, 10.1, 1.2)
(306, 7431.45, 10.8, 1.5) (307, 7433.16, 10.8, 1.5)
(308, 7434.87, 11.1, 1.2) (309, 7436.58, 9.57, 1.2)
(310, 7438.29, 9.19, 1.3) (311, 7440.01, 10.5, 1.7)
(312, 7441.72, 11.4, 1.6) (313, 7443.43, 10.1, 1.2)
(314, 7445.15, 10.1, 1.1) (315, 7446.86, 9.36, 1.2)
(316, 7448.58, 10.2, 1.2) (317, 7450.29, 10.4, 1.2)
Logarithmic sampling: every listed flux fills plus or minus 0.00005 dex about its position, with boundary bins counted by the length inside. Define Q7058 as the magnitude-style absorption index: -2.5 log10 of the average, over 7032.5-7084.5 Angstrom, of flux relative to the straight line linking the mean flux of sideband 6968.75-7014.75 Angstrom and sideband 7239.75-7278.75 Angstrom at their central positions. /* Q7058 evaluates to 0.08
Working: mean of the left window 11.1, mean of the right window 10.9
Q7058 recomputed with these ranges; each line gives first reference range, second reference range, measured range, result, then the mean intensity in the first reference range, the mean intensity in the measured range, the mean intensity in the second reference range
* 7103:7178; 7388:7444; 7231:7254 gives 0.372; 19.2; 11.2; 10.2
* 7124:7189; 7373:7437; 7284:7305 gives 0.229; 19.9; 11.7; 10.1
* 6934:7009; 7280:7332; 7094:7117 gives 0.175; 11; 10.6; 14.6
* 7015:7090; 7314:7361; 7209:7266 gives 0.068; 10.4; 11.1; 12.6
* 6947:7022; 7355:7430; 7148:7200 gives -0.220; 10.9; 13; 10.3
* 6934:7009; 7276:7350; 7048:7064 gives 0.191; 11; 9.72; 13.4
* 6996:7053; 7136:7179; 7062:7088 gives 0.475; 10.7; 10.3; 24.9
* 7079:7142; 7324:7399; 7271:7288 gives 0.213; 18.9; 10.9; 10.5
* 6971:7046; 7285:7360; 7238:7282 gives 0.166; 10.9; 11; 13.3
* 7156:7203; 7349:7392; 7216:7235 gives 0.148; 13.3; 11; 10.3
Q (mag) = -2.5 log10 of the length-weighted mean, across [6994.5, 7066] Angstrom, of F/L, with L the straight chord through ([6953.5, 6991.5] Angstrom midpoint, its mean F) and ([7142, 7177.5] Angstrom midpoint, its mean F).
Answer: 0.13 mag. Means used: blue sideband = 11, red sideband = 14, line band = 10.5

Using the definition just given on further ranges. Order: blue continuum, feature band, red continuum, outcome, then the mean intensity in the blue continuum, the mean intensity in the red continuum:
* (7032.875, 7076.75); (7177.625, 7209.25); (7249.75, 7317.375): 0.09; 10.2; 12.4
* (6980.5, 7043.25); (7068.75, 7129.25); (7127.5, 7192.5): 0.40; 10.9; 19.8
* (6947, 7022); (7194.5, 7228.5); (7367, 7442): -0.05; 10.9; 10.3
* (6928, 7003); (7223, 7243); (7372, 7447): -0.05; 11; 10.2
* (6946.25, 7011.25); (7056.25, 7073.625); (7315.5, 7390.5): 0.11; 10.9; 11.7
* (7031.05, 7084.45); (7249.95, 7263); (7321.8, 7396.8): 0.03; 10.2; 11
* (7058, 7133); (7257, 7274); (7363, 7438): -0.04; 10.9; 10.3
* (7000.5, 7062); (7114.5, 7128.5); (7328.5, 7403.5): -0.25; 10.5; 10.4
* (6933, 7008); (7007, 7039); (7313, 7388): 0.02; 11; 11.9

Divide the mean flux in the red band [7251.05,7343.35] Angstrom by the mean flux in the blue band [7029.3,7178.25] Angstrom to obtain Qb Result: 0.9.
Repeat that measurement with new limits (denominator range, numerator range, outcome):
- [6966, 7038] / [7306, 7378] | 1.15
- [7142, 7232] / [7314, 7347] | 1.12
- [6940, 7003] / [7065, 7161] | 1.52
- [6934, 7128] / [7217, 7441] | 1.06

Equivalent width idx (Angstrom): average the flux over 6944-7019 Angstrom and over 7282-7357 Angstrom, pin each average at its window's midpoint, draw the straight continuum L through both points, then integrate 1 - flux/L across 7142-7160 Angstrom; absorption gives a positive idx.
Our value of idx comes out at 2.03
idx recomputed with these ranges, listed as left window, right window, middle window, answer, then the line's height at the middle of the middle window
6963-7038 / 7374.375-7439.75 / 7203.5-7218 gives -0.3 Angstrom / 10.5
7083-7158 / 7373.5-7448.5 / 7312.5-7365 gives -1.6 Angstrom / 11.9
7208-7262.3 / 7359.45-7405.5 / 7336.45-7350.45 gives 0.0 Angstrom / 10.6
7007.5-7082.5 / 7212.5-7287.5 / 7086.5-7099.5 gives 0.1 Angstrom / 10.5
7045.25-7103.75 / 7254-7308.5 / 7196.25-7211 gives 1.4 Angstrom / 11.7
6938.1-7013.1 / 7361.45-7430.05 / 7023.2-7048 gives 0.3 Angstrom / 10.8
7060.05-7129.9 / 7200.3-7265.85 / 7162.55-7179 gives -1.1 Angstrom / 11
